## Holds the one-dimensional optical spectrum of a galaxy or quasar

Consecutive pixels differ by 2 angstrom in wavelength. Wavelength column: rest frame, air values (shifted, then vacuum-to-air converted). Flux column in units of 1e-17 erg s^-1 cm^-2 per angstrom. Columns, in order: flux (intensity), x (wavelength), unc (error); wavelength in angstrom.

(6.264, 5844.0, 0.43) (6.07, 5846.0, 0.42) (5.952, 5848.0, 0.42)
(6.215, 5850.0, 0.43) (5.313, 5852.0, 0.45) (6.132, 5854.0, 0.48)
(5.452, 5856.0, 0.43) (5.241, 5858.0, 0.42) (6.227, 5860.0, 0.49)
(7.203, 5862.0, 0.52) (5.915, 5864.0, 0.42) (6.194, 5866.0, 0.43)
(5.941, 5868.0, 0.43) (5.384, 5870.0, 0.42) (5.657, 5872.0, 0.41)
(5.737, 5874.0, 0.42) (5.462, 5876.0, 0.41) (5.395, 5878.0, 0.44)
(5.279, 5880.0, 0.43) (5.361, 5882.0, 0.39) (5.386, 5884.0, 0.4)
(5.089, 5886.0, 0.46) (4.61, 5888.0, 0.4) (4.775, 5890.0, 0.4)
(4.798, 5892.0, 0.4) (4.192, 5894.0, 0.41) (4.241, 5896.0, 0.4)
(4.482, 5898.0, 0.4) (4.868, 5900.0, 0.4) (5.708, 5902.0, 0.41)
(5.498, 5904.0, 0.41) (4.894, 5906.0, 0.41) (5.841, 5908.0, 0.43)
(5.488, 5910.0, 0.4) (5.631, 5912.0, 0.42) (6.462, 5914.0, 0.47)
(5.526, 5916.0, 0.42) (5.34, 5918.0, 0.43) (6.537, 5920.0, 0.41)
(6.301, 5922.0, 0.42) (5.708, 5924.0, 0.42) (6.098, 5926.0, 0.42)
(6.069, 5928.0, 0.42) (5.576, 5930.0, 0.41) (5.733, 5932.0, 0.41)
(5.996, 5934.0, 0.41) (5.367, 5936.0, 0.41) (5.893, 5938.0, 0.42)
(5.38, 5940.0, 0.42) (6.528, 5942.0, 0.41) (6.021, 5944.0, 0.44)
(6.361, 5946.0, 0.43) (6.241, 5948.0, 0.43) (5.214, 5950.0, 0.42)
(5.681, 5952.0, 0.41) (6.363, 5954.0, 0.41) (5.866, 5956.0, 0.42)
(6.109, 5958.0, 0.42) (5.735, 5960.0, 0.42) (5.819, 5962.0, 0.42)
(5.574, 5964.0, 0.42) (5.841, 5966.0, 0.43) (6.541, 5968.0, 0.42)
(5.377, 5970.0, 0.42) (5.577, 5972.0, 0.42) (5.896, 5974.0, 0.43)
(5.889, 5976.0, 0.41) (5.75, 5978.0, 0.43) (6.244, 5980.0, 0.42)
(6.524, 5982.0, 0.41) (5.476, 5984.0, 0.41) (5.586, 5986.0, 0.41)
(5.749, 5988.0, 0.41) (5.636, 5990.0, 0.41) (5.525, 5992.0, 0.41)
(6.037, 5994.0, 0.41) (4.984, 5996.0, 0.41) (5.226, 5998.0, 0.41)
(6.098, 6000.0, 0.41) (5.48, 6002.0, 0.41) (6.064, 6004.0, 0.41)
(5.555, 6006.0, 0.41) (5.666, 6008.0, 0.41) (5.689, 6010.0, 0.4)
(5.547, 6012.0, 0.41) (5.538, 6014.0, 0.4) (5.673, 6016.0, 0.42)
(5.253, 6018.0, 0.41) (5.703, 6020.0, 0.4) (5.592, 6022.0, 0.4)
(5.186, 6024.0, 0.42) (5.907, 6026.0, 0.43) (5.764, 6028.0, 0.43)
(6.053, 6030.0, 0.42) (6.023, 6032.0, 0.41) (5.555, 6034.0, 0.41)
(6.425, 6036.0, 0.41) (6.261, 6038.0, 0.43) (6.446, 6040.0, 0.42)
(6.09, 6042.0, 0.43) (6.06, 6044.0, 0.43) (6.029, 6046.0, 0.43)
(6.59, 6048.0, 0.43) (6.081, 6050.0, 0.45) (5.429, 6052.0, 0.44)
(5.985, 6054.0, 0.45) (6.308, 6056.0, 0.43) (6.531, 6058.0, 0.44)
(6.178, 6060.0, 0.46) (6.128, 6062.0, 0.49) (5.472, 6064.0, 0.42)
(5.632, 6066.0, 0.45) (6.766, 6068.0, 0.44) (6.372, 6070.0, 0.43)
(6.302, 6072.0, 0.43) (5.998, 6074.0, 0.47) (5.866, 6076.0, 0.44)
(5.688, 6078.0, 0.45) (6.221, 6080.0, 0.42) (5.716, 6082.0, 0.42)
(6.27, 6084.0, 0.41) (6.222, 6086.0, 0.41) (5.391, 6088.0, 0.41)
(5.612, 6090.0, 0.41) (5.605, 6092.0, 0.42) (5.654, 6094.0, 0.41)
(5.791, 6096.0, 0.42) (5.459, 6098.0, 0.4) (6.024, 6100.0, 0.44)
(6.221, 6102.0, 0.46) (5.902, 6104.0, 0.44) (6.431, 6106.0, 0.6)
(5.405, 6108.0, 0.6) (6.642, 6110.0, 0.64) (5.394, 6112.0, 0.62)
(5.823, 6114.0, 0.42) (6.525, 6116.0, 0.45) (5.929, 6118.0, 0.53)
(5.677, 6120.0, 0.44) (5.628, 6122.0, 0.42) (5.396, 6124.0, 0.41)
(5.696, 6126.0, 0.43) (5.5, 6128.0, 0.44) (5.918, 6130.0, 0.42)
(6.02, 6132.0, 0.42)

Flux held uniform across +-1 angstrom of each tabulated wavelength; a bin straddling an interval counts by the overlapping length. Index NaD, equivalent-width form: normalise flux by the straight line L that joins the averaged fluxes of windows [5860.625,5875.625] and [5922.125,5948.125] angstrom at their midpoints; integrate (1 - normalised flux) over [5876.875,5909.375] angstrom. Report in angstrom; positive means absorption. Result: 5.07 angstrom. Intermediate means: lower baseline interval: 5.99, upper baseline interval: 5.92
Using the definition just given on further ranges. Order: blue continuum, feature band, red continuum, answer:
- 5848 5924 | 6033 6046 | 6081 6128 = -0.9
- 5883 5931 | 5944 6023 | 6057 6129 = -2.3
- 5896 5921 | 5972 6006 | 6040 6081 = 0.3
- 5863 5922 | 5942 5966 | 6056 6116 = -1.6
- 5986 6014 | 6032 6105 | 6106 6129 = -3.5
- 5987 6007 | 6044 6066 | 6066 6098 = -0.8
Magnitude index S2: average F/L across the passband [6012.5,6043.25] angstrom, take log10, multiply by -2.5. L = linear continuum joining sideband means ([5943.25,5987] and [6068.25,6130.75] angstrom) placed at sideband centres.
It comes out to 0.01 mag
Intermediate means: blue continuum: 5.89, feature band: 5.83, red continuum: 5.89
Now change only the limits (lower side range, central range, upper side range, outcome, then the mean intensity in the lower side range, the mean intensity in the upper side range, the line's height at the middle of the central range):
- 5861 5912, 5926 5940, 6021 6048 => -0.04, 5.34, 5.98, 5.54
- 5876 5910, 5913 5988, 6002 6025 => -0.11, 5.05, 5.58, 5.31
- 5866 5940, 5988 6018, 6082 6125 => 0.01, 5.46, 5.85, 5.66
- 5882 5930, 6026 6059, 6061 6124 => -0.06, 5.38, 5.92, 5.77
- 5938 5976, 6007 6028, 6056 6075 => 0.09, 5.9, 6.16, 6.04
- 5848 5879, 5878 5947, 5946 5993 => 0.07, 5.84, 5.85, 5.84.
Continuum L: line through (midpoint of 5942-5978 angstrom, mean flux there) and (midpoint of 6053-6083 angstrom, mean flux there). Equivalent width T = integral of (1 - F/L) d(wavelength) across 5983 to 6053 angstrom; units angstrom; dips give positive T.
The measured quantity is 2.6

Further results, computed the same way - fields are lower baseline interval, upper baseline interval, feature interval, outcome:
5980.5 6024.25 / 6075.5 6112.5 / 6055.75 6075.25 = -1.2 angstrom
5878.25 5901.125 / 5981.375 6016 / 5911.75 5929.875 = -3.1 angstrom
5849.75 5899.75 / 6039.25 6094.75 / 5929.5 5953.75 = -1.0 angstrom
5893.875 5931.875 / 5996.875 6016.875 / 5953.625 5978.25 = -1.2 angstrom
